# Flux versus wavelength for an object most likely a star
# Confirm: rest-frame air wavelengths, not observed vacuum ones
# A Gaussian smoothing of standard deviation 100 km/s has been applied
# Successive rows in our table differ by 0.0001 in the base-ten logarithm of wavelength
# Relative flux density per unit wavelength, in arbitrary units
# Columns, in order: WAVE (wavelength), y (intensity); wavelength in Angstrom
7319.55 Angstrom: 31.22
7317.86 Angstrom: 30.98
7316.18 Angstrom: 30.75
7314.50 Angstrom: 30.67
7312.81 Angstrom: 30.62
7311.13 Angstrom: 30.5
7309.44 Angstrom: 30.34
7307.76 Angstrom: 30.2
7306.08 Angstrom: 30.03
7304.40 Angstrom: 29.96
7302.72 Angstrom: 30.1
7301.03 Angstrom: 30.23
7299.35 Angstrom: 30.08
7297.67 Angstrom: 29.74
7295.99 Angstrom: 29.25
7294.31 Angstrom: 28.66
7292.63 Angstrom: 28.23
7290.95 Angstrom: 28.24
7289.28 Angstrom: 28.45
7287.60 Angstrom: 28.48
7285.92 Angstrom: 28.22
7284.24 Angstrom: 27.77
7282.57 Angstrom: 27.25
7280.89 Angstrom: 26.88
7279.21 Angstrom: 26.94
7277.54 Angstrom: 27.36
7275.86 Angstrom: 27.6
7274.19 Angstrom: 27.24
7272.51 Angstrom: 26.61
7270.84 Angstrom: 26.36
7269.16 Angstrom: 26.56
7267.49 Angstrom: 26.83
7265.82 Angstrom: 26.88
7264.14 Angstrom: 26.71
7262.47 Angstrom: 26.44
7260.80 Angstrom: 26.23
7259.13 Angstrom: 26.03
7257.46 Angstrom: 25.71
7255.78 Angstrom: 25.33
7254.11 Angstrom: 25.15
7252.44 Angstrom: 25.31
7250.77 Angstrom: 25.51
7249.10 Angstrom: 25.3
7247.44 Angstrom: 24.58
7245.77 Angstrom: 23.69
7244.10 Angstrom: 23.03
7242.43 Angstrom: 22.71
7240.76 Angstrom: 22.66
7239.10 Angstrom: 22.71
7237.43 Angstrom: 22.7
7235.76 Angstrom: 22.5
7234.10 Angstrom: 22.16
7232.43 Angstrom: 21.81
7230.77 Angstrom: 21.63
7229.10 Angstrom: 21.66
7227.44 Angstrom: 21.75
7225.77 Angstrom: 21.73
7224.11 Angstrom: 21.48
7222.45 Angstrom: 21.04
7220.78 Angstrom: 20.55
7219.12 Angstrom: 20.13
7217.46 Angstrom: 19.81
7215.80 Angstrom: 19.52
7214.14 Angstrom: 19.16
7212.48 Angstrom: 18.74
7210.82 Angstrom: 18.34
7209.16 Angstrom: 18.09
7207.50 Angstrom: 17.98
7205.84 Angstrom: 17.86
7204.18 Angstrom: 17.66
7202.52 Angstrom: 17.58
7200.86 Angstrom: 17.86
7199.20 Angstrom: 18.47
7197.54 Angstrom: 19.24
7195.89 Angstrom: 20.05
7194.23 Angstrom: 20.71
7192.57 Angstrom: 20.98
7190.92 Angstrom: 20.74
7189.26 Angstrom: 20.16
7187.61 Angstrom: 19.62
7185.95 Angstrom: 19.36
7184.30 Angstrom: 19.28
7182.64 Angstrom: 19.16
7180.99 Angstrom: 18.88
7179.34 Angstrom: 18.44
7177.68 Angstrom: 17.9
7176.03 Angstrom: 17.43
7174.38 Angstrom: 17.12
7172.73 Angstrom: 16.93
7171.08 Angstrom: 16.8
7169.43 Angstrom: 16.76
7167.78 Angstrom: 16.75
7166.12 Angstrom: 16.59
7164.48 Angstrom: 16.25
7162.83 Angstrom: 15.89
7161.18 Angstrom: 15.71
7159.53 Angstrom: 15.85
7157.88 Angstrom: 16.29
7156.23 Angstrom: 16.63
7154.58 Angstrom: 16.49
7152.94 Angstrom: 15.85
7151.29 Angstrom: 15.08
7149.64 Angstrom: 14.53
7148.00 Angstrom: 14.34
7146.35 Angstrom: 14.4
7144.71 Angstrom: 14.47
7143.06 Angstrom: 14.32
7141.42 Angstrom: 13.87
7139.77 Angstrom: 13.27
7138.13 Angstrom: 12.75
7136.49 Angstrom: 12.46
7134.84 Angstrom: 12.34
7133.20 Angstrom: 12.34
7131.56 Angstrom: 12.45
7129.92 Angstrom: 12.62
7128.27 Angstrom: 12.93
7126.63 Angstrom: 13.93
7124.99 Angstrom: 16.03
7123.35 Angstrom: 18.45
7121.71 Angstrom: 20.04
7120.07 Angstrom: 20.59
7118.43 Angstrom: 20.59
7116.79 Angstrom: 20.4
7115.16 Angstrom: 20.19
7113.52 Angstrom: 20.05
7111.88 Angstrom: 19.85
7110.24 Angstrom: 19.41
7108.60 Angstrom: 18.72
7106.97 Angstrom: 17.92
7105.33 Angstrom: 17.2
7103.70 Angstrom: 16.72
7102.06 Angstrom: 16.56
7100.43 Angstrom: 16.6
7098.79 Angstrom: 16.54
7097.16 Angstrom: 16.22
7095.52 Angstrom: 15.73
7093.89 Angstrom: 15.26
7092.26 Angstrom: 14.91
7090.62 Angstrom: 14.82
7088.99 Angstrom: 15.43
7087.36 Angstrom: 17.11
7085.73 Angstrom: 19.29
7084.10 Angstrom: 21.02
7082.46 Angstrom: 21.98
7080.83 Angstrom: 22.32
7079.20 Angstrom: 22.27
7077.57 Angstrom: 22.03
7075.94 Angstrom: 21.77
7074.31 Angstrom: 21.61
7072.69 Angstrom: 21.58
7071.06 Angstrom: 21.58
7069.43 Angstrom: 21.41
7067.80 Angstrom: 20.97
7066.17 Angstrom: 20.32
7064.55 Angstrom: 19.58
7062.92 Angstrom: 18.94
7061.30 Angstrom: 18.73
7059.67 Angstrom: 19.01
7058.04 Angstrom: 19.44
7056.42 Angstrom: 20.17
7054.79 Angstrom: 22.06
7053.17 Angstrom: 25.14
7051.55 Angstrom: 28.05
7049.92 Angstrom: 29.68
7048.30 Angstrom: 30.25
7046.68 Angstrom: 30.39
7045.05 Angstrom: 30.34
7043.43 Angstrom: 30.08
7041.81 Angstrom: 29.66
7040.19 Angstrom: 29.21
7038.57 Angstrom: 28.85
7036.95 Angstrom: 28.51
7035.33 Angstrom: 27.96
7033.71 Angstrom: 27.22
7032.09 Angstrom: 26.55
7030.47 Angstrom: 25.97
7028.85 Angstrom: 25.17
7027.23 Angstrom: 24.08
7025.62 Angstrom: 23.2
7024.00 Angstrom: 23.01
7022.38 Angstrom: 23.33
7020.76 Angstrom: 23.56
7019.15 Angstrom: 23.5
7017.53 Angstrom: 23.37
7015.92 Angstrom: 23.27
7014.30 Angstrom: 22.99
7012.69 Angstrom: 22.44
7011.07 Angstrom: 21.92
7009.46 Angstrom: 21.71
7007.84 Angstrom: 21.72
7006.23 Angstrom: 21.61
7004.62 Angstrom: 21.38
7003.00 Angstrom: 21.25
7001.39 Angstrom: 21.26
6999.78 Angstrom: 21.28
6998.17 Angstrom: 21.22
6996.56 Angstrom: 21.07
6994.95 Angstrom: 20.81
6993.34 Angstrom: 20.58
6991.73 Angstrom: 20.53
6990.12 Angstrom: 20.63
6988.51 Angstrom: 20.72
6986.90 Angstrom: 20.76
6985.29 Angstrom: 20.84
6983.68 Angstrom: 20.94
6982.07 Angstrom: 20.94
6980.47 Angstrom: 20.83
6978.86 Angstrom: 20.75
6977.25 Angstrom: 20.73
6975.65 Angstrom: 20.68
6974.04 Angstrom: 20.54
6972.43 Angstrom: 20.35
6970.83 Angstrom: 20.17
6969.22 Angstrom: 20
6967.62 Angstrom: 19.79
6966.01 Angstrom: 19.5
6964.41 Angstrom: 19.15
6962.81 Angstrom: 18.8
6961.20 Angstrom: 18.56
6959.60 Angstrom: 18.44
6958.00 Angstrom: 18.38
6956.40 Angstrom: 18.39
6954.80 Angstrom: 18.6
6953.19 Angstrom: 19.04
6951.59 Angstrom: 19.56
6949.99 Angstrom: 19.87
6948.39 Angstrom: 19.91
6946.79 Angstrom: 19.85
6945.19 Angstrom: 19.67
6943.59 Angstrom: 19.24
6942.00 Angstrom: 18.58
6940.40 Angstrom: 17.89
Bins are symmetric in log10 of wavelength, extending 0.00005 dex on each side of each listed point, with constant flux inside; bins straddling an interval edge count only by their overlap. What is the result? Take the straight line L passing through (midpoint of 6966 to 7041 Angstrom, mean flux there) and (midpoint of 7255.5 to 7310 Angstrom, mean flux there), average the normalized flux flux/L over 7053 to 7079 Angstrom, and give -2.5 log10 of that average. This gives 0.14 mag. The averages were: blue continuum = 22.5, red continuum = 27.9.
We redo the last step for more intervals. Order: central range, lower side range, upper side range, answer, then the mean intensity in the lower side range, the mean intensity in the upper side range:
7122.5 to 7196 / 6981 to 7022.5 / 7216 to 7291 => 0.40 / 21.6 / 24.7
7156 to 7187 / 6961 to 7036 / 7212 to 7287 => 0.33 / 21.9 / 24.2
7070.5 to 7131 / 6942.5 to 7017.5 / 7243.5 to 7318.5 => 0.26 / 20.5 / 27.7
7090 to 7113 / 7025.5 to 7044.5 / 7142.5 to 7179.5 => 0.25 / 27.4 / 16.1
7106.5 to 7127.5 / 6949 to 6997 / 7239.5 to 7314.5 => 0.23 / 20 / 27.3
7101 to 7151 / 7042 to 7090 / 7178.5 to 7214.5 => 0.29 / 22.6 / 19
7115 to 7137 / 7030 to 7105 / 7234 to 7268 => 0.39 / 22.1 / 24.7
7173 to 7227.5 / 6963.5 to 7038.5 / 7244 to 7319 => 0.33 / 22.2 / 27.8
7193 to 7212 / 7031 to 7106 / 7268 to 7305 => 0.36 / 22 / 28.2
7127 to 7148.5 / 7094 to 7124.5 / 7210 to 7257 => 0.40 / 18.3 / 22.2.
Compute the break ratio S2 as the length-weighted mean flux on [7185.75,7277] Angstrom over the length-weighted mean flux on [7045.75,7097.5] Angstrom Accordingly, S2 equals 1.1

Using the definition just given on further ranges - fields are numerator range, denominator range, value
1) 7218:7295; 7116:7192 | 1.53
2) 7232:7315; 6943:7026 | 1.29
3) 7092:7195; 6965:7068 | 0.73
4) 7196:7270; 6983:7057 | 0.92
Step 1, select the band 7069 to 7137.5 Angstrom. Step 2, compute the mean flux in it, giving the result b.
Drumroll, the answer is 17.8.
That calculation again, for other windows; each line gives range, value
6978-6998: 20.8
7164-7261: 20.6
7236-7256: 24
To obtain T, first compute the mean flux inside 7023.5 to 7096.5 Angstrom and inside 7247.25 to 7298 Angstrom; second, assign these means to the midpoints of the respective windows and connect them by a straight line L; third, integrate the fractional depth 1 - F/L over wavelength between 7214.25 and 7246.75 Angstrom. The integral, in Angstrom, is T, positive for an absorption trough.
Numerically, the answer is 5.5 Angstrom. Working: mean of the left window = 22.9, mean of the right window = 27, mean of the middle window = 21.7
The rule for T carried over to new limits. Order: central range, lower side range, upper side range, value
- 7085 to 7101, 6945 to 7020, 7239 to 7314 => 4.80 Angstrom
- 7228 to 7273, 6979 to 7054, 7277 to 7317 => 6.03 Angstrom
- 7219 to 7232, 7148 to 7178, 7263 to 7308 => 0.59 Angstrom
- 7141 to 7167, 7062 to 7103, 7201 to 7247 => 5.80 Angstrom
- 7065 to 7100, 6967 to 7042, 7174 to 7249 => 4.10 Angstrom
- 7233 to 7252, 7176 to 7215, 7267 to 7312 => 0.22 Angstrom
